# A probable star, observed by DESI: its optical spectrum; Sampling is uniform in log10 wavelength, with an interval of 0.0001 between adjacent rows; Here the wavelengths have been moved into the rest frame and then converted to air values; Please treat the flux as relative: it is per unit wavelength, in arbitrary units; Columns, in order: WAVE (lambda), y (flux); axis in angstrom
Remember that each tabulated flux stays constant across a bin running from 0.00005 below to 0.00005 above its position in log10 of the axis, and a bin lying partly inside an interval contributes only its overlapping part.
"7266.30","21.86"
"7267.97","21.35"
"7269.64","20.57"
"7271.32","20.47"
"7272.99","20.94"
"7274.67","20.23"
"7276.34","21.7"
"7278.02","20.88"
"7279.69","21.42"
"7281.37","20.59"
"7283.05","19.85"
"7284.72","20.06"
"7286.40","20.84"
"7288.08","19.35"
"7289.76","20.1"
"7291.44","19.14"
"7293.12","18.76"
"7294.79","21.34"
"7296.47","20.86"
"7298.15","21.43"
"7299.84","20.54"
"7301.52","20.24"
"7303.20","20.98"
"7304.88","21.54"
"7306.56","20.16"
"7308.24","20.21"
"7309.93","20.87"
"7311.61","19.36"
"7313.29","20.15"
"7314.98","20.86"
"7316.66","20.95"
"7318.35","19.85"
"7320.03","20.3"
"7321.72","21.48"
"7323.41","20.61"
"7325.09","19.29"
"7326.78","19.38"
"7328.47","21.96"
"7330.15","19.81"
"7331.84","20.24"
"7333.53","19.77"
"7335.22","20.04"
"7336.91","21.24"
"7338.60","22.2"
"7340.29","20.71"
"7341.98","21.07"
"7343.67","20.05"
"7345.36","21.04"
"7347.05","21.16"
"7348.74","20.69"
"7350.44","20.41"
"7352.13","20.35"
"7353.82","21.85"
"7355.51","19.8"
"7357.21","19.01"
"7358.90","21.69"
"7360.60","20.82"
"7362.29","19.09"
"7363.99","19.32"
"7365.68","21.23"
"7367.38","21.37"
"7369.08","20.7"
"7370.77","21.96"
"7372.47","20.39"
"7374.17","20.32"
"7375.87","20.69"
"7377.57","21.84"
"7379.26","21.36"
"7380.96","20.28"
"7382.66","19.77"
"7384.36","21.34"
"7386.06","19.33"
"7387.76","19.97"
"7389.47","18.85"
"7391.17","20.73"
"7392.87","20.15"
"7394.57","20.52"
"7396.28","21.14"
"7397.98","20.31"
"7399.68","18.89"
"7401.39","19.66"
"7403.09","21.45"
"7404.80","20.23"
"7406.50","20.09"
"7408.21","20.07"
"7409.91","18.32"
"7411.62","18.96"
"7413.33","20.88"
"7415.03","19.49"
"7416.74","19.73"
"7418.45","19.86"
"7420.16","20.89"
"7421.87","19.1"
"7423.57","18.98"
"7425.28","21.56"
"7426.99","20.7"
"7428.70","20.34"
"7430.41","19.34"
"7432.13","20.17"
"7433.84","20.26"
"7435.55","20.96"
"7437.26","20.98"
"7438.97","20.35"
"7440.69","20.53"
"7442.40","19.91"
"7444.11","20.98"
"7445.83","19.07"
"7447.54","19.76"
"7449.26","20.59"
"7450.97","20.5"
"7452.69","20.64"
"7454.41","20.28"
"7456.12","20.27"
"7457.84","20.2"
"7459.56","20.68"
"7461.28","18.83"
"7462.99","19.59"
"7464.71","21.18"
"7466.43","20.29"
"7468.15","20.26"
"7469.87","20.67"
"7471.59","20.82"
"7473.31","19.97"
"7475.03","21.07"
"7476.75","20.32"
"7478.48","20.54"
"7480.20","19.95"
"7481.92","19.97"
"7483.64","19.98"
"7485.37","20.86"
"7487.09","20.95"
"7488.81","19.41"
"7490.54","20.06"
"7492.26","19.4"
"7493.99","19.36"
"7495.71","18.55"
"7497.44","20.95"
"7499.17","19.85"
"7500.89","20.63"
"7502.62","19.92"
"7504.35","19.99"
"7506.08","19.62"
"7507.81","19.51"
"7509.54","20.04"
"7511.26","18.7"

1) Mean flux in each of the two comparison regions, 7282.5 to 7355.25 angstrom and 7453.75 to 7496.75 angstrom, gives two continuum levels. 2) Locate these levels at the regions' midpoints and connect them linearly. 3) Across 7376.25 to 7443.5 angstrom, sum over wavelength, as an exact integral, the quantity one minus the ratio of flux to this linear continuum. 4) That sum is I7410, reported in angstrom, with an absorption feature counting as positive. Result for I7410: 0.3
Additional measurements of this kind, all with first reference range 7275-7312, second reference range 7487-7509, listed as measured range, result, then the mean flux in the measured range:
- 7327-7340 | -0.2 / 20.7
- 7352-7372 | -0.3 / 20.6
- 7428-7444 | -0.3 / 20.3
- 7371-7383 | -0.3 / 20.8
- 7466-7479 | -0.4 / 20.5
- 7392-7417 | 0.2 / 20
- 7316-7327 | 0.0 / 20.3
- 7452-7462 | -0.1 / 20.2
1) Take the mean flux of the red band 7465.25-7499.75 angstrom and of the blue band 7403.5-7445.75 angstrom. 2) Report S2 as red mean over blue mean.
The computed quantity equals 1.00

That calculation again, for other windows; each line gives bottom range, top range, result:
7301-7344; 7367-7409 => 1.00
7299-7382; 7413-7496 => 0.98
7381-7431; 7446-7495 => 1.01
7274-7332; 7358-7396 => 1.00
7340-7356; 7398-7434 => 0.96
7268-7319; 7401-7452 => 0.98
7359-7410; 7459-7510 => 0.99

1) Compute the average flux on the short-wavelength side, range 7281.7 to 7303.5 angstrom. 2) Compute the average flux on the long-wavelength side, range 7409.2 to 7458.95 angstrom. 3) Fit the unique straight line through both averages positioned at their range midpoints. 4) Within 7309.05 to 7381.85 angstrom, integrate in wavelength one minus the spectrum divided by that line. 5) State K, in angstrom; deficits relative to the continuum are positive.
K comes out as -1.4 angstrom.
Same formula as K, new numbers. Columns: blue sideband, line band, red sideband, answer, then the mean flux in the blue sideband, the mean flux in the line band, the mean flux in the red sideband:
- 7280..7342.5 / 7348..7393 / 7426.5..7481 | -0.25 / 20.4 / 20.5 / 20.3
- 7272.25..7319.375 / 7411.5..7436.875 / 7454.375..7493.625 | 0.21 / 20.5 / 20.1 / 20.2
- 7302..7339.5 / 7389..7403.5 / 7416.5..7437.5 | 0.08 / 20.5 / 20.2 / 20.2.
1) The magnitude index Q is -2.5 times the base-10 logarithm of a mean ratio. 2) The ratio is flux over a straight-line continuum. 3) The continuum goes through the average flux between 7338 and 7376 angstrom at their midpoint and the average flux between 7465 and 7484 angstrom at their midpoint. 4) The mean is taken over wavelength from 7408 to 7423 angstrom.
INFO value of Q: 0.05 mag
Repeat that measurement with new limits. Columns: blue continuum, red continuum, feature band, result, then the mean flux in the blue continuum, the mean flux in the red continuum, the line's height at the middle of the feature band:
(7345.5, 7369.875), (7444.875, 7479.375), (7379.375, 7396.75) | 0.01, 20.5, 20.3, 20.5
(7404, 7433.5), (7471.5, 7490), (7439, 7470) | 0.00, 19.9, 20.3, 20.2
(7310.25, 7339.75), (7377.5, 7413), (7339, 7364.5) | -0.01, 20.5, 20.1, 20.3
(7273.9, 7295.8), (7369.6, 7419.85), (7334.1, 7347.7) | -0.03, 20.3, 20.2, 20.3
